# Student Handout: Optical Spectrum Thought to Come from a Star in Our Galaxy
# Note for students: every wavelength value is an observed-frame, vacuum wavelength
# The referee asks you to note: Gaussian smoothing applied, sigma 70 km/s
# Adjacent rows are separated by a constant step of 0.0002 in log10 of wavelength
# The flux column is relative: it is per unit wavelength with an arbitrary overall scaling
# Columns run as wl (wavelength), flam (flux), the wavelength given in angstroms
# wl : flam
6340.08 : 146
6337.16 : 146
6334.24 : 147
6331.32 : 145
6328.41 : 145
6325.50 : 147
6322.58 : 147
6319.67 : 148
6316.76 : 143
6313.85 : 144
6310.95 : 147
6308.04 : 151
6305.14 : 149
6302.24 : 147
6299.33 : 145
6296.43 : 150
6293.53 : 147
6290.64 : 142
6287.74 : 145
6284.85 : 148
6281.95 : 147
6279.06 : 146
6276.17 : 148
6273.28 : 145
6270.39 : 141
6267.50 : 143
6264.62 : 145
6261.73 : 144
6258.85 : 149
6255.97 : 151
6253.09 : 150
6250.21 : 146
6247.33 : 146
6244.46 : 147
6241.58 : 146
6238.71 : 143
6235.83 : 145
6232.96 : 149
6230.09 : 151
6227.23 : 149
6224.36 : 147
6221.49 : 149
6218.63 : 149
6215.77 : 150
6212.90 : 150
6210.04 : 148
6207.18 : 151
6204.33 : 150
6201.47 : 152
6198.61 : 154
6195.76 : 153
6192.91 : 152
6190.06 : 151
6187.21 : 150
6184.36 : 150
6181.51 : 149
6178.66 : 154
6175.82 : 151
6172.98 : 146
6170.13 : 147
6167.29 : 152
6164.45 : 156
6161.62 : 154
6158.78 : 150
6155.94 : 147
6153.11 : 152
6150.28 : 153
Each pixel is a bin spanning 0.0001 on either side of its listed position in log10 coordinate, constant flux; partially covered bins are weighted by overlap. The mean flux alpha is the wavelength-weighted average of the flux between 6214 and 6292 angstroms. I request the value 147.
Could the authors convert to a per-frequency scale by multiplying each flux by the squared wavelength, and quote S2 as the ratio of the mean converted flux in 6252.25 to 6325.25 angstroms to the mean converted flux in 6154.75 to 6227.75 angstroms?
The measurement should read 1.0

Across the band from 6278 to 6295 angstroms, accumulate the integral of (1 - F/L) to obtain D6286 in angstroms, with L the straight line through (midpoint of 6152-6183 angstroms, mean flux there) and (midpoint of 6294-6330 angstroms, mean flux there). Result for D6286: 0.20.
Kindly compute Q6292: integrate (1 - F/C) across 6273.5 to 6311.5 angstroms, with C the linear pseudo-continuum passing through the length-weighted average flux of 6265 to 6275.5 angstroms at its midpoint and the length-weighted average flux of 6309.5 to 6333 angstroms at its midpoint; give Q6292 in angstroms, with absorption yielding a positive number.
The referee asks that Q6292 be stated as -0.7 angstroms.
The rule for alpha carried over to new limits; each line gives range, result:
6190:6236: 150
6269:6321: 146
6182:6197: 151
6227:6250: 147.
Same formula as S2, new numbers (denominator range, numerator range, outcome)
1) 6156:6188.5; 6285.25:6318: 1.01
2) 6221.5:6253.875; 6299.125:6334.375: 1.02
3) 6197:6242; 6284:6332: 1.01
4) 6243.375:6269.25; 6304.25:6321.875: 1.02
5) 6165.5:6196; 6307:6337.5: 1.02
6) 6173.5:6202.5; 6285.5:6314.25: 1.01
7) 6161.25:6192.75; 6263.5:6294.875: 0.99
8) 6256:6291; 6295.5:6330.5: 1.02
